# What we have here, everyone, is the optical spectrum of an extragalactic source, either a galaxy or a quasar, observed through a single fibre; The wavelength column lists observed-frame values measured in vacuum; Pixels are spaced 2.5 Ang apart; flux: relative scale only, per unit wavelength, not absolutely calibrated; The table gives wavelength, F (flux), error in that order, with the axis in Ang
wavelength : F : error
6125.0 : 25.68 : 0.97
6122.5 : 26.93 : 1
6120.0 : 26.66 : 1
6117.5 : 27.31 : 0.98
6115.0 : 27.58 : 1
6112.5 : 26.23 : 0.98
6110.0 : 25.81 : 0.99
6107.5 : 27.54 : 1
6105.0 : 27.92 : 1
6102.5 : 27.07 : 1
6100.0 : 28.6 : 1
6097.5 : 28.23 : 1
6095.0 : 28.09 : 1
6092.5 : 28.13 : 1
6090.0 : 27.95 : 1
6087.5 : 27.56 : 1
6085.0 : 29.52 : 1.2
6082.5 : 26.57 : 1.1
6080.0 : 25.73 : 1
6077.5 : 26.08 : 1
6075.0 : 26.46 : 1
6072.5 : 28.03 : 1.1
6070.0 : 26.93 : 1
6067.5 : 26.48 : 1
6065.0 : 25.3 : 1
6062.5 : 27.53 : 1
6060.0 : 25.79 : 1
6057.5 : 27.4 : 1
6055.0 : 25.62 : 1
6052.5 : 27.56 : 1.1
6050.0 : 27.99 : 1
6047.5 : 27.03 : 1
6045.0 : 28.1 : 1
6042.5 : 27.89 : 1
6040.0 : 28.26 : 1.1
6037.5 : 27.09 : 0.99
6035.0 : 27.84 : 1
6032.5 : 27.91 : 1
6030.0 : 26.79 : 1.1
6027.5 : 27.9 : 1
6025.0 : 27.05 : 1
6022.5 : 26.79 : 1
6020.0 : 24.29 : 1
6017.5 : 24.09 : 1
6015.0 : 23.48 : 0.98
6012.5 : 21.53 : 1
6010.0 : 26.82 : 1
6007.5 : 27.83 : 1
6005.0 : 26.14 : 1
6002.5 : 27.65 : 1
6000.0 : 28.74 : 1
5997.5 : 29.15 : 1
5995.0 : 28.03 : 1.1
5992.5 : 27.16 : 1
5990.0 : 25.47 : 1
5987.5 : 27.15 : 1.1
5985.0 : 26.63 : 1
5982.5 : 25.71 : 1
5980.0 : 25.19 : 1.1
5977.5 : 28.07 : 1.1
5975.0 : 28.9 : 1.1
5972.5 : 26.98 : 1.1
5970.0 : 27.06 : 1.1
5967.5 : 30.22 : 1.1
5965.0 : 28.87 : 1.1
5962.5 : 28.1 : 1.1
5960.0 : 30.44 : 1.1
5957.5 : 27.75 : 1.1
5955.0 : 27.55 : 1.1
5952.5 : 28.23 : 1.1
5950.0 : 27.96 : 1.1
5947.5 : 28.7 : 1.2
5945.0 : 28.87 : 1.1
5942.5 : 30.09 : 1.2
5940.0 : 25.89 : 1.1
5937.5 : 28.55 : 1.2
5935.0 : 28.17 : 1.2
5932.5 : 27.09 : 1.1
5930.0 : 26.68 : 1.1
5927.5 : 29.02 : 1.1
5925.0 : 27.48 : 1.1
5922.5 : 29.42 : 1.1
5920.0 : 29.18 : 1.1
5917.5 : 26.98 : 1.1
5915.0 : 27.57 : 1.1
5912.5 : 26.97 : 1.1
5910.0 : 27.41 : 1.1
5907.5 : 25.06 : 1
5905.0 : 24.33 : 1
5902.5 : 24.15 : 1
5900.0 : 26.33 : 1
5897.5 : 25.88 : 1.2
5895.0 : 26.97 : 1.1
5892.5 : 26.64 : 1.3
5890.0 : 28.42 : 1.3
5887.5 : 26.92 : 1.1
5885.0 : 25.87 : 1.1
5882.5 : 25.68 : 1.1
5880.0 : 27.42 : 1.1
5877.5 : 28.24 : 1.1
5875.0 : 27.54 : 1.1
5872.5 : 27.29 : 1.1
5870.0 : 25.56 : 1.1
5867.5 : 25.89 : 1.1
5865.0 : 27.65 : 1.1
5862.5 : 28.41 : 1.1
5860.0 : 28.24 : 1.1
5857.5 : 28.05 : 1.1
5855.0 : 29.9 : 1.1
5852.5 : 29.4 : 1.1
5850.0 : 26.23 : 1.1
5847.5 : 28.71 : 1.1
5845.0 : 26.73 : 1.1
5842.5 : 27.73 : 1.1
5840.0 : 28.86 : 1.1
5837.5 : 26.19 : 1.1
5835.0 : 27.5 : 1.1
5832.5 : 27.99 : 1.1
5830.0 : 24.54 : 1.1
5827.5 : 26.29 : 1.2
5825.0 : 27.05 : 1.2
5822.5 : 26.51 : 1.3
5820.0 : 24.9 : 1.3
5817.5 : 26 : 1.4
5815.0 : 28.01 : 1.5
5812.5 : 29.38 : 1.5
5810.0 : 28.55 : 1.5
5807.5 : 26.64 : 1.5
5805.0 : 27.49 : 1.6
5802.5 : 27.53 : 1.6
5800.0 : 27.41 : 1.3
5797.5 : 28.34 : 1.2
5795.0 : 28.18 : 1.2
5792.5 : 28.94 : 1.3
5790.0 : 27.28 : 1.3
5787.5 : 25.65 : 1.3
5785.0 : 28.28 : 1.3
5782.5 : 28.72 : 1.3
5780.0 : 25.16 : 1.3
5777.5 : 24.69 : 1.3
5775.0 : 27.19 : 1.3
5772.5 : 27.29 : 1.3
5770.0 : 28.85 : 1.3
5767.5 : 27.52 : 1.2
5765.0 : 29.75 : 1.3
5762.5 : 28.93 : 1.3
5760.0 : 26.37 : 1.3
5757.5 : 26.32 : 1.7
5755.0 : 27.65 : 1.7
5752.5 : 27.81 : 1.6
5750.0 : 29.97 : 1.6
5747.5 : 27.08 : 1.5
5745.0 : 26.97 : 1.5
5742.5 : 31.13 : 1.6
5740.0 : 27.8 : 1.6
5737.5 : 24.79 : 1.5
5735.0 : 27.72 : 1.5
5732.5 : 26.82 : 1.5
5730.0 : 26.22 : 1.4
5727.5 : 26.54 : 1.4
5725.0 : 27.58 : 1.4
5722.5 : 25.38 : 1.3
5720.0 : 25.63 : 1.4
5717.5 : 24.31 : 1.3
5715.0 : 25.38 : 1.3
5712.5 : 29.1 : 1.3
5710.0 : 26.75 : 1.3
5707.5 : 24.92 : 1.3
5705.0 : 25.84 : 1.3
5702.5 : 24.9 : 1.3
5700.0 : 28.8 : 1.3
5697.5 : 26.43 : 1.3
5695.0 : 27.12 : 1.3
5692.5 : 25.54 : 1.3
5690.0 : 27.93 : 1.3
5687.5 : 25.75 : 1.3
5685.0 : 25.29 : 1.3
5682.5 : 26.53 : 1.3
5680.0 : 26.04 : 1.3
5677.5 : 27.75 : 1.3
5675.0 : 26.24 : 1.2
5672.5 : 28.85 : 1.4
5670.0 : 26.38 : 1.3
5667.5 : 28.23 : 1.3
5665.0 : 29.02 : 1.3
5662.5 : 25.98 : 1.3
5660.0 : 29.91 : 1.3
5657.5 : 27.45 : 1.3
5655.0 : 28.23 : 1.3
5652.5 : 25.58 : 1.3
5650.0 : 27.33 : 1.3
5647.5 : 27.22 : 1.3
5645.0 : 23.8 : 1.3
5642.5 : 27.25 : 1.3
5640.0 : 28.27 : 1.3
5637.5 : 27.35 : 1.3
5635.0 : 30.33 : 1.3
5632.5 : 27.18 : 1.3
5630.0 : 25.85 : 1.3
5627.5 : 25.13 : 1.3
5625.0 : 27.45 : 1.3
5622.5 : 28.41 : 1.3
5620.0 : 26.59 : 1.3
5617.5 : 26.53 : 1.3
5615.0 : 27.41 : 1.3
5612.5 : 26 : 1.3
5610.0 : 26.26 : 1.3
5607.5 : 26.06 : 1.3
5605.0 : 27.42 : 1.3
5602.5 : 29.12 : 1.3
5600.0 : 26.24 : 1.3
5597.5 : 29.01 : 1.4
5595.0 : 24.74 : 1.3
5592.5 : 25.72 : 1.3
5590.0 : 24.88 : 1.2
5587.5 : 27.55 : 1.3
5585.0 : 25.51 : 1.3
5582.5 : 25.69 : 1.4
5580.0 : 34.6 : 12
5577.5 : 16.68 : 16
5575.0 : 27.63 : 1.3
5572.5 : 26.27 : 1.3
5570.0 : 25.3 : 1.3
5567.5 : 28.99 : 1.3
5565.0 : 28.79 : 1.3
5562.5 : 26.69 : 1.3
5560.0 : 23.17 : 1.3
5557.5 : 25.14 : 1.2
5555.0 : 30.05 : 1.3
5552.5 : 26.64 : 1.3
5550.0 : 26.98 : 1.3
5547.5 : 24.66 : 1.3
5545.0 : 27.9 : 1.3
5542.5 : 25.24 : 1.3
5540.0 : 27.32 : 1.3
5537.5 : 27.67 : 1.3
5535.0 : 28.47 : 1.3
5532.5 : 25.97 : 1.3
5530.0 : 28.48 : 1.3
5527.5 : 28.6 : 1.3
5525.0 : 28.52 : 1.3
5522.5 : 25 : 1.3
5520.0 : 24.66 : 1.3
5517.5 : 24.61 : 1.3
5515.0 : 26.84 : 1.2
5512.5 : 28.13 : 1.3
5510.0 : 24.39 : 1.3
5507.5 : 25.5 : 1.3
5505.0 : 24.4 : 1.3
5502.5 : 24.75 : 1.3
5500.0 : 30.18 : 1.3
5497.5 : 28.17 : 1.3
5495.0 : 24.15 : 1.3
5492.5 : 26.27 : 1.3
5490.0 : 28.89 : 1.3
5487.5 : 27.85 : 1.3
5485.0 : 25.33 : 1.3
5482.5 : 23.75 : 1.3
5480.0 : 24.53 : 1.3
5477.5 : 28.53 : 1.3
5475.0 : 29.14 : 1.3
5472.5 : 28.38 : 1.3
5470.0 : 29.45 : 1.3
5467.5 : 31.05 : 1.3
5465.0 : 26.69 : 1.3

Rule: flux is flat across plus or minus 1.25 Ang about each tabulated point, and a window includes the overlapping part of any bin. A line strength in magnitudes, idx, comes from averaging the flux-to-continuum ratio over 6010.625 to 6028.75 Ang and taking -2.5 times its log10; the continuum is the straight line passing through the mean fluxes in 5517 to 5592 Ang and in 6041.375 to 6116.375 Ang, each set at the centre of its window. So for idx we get 0.09 mag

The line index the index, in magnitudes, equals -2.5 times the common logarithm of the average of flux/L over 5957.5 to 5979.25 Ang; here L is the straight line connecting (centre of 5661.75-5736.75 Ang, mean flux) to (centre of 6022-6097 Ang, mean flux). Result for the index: -0.05 mag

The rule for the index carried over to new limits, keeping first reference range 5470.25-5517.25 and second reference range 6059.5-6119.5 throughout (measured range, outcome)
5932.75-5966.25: -0.05 mag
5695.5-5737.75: 0.02 mag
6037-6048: -0.02 mag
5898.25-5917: 0.04 mag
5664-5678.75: -0.04 mag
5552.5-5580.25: 0.01 mag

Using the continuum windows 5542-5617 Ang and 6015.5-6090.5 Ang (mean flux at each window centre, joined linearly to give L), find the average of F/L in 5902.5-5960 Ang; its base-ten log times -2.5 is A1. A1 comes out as -0.03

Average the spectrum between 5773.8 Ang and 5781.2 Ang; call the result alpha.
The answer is 25.7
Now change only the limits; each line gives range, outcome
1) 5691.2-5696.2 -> 26.3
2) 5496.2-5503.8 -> 27.7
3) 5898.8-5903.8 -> 25.2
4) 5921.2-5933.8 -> 27.9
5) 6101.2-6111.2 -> 27.1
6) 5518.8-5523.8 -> 24.9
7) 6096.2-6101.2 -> 28.4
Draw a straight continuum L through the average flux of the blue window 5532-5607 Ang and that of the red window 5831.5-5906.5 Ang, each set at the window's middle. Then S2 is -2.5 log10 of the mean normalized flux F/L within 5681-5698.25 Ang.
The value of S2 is 0.02 mag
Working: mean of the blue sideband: 26.7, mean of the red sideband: 27.1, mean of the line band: 26.4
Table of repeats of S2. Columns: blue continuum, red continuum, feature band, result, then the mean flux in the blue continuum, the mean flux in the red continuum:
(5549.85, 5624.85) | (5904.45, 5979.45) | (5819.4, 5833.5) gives 0.05 mag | 26.7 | 27.9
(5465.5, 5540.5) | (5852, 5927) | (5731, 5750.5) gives -0.02 mag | 27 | 27.2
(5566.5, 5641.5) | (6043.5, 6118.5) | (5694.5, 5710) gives 0.02 mag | 26.8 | 27.2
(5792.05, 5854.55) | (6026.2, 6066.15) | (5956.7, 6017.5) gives 0.01 mag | 27.4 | 27.3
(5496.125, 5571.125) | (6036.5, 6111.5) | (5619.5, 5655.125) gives -0.01 mag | 26.7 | 27.3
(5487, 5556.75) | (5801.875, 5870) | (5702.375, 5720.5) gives 0.05 mag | 26.8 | 27.4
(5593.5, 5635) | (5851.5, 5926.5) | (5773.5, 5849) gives 0.00 mag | 26.9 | 27.2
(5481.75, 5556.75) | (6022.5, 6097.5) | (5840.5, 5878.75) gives -0.03 mag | 26.7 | 27.3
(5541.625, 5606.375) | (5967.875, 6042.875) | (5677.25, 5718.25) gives 0.01 mag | 26.6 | 26.8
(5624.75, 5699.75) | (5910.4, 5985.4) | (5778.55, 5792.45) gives 0.01 mag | 27.1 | 28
